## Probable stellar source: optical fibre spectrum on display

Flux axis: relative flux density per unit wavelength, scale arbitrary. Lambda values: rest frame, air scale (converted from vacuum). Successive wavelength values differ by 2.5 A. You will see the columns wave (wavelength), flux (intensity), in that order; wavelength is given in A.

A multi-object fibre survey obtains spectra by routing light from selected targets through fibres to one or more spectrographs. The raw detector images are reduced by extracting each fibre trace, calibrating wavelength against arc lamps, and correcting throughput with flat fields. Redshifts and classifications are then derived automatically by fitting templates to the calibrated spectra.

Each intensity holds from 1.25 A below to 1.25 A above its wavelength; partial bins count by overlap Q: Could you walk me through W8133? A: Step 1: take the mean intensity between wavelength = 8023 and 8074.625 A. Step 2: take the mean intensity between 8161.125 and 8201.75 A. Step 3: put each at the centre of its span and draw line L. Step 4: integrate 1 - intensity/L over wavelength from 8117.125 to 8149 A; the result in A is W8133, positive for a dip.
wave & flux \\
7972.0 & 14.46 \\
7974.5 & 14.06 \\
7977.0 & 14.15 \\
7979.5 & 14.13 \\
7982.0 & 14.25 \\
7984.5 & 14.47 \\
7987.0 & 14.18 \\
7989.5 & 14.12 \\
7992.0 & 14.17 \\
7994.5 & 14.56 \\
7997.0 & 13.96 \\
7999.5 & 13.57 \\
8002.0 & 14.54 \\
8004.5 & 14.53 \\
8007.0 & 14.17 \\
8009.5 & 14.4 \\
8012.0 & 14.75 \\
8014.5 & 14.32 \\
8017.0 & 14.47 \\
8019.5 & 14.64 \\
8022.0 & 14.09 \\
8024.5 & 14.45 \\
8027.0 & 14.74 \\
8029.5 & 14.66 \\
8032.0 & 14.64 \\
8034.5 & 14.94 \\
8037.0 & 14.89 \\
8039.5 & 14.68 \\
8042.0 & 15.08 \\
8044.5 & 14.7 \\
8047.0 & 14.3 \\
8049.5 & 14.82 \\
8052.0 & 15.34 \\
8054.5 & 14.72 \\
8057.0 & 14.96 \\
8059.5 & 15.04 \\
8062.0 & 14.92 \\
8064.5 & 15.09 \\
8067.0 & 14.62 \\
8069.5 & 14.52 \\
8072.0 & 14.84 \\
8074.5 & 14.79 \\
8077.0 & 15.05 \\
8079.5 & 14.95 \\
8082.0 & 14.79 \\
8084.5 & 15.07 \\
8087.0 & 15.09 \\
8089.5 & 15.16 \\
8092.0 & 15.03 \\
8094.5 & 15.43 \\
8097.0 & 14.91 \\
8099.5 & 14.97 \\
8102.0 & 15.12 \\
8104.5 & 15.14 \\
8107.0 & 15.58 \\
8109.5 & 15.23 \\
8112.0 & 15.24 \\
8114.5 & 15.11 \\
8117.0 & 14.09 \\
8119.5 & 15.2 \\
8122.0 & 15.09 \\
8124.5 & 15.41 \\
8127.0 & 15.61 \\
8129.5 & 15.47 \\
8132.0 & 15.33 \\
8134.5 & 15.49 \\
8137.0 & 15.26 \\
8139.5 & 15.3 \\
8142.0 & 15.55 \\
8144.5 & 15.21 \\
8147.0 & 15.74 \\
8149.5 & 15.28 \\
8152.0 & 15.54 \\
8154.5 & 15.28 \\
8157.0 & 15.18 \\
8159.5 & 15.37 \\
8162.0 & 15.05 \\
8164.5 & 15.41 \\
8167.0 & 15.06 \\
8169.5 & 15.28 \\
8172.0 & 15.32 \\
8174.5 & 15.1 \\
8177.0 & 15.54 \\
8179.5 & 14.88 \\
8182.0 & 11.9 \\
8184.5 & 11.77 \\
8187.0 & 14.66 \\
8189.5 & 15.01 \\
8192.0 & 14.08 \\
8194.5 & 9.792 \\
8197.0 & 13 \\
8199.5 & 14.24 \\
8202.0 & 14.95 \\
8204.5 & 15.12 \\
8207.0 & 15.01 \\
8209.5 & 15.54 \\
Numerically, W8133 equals -2.1 A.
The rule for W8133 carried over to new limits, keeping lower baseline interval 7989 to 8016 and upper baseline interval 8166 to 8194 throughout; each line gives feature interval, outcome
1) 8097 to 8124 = -1.5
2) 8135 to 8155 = -1.6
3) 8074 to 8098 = -1.3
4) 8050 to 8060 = -0.5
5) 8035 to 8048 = -0.4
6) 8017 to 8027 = -0.1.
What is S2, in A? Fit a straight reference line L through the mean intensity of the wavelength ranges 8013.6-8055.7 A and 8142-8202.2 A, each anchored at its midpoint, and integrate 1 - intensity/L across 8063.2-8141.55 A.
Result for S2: -2.6 A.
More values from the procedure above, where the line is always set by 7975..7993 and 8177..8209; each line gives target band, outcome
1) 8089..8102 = -1.02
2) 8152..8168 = -1.59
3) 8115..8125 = -0.70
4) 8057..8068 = -0.68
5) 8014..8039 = -0.83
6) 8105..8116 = -1.01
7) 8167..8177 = -1.01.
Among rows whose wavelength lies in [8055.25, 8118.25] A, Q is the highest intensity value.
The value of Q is 15.58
